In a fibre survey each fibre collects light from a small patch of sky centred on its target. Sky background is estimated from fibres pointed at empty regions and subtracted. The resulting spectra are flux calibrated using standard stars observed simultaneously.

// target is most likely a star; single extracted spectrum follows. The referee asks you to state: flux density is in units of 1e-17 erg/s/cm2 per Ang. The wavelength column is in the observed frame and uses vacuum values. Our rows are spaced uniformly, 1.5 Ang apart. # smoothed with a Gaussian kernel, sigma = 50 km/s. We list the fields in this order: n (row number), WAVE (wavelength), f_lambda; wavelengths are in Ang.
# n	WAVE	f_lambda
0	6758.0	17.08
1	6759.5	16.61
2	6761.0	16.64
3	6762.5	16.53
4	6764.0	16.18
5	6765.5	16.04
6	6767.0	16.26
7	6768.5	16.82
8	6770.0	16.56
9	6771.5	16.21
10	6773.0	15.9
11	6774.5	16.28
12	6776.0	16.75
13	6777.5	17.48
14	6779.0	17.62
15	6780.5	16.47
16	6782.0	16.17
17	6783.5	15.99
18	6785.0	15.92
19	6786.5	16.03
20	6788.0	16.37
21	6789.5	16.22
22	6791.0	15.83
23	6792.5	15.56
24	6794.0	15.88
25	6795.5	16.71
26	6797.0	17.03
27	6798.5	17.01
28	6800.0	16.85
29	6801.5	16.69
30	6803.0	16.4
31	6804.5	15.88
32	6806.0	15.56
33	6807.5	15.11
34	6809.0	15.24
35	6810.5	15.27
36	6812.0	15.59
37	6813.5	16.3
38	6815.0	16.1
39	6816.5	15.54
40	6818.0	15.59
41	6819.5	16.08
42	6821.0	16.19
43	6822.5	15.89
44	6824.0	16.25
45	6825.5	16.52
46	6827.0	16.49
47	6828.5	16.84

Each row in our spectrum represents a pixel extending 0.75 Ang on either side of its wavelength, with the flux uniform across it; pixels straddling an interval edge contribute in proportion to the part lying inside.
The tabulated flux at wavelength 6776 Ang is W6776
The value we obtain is 16.75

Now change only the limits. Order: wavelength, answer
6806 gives 15.56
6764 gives 16.18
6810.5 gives 15.27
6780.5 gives 16.47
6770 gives 16.56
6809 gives 15.24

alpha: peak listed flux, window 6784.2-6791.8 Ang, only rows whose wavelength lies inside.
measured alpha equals 16.37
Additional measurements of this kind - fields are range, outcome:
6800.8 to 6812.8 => 16.69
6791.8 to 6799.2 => 17.03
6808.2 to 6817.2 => 16.3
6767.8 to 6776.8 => 16.82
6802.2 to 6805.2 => 16.4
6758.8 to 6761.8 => 16.64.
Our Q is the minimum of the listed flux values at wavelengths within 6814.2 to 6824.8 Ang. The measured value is 15.54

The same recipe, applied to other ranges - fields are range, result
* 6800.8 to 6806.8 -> 15.56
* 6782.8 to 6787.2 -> 15.92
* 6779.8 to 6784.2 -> 15.99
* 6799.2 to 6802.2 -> 16.69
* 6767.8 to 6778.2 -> 15.9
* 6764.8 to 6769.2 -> 16.04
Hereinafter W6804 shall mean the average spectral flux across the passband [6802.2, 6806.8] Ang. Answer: 15.9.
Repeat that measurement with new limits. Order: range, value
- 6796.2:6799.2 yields 17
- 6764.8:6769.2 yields 16.4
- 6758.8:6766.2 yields 16.4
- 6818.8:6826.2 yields 16.2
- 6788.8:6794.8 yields 15.9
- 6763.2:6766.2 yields 16.1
